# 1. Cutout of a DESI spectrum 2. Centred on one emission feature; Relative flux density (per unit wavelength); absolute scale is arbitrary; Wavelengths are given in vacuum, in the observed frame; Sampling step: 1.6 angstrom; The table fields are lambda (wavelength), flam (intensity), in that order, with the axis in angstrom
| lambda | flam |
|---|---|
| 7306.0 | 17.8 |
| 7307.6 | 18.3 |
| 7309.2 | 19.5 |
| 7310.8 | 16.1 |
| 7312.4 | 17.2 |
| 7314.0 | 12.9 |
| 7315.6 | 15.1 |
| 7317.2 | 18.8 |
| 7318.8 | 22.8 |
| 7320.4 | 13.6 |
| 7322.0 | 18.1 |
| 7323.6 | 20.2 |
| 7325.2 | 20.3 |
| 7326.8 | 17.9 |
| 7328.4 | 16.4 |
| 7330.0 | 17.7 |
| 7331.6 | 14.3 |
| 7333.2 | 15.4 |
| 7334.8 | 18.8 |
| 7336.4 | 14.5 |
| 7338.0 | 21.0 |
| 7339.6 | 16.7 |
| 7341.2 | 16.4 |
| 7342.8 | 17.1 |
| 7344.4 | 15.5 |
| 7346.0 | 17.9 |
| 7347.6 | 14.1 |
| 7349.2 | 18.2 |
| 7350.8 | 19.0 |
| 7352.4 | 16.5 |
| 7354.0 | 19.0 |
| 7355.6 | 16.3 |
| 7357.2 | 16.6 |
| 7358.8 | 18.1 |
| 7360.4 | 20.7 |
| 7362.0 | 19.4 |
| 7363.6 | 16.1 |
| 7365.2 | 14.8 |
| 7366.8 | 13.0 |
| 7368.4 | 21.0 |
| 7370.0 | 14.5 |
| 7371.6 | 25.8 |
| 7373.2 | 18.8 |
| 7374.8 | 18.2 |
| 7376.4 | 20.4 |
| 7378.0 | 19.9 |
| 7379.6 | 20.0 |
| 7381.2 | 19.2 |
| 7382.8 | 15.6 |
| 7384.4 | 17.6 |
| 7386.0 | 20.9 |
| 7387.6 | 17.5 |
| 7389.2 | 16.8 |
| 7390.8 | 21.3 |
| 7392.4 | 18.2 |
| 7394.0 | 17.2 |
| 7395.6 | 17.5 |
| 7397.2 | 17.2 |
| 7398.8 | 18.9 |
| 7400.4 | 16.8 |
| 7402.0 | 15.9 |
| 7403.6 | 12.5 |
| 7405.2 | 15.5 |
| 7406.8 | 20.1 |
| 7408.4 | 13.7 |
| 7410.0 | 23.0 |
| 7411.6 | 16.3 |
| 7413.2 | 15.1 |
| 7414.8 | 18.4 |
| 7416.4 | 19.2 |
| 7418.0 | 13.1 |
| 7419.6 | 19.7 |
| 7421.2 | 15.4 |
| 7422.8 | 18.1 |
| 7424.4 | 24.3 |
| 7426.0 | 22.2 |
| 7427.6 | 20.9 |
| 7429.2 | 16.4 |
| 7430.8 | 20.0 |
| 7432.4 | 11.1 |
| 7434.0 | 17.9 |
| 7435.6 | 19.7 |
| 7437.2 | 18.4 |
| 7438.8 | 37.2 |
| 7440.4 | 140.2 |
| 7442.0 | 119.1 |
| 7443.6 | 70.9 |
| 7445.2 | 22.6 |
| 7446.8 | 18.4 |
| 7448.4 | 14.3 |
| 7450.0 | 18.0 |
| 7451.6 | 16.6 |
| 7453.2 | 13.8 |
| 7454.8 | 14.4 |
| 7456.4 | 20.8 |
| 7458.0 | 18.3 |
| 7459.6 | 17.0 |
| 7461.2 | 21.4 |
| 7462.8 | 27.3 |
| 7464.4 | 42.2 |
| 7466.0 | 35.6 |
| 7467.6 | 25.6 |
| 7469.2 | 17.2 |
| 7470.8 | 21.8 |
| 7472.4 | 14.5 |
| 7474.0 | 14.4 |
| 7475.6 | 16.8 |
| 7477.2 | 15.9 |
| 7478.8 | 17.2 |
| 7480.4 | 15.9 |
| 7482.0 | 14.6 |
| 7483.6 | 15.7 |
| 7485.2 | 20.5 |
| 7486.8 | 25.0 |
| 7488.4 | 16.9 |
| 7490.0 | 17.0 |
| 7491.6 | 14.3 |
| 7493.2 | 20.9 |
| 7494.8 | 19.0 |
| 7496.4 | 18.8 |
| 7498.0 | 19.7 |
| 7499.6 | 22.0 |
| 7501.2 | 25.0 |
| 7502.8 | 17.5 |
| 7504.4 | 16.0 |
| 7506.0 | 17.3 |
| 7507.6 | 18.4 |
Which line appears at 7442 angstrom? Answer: Halpha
